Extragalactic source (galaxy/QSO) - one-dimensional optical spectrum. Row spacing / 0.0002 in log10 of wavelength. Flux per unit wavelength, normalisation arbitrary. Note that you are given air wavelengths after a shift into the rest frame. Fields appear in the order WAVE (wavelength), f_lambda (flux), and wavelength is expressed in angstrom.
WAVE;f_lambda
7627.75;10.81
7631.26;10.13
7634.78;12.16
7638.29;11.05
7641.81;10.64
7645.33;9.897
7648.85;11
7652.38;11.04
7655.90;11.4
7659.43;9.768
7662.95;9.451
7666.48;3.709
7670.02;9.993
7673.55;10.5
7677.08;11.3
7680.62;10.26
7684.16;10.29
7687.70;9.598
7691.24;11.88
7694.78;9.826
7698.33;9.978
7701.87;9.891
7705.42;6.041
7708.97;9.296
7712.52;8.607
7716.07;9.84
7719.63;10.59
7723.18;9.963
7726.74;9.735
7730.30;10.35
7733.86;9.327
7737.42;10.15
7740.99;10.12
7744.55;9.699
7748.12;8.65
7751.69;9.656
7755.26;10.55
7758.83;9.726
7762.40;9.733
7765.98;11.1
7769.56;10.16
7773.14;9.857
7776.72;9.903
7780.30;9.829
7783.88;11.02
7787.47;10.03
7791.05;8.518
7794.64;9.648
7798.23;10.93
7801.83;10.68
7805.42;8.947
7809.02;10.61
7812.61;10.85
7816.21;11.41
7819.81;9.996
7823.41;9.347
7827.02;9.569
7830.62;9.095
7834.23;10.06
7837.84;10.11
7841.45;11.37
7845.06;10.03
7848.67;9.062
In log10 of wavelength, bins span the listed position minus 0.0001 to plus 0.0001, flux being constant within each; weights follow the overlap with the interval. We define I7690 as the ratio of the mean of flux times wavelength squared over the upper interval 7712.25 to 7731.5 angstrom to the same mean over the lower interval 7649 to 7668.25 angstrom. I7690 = 1.09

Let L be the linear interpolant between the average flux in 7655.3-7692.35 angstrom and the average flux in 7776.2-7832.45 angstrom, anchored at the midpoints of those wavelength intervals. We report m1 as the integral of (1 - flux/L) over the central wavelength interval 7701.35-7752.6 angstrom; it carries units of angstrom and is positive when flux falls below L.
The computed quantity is 2.2 angstrom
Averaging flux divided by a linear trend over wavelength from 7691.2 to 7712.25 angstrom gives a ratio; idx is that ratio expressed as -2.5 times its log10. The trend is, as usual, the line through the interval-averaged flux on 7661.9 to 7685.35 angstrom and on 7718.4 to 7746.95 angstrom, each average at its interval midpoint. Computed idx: 0.045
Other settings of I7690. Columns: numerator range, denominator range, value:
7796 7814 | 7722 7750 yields 1.08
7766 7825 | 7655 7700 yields 1.07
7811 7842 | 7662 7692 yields 1.10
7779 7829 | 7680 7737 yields 1.07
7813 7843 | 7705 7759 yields 1.08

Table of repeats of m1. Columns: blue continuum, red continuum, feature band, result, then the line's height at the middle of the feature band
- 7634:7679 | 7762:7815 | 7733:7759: 1.0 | 10.1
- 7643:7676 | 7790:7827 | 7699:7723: 1.7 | 9.83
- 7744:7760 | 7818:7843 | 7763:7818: -2.5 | 9.78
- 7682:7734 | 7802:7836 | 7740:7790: -0.6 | 9.86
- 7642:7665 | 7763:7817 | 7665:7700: 1.8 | 10.3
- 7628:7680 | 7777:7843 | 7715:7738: 0.3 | 10.1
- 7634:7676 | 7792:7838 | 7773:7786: -0.2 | 10.1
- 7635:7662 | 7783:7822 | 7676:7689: 0.3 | 10.6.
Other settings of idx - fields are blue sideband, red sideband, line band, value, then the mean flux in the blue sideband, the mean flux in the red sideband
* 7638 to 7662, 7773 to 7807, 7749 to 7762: 0.027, 10.6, 9.95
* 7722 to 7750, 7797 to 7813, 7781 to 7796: 0.042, 9.74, 10.3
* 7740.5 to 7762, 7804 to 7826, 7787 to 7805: 0.019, 9.71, 10.2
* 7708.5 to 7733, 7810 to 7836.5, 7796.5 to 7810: -0.027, 9.78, 10.1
